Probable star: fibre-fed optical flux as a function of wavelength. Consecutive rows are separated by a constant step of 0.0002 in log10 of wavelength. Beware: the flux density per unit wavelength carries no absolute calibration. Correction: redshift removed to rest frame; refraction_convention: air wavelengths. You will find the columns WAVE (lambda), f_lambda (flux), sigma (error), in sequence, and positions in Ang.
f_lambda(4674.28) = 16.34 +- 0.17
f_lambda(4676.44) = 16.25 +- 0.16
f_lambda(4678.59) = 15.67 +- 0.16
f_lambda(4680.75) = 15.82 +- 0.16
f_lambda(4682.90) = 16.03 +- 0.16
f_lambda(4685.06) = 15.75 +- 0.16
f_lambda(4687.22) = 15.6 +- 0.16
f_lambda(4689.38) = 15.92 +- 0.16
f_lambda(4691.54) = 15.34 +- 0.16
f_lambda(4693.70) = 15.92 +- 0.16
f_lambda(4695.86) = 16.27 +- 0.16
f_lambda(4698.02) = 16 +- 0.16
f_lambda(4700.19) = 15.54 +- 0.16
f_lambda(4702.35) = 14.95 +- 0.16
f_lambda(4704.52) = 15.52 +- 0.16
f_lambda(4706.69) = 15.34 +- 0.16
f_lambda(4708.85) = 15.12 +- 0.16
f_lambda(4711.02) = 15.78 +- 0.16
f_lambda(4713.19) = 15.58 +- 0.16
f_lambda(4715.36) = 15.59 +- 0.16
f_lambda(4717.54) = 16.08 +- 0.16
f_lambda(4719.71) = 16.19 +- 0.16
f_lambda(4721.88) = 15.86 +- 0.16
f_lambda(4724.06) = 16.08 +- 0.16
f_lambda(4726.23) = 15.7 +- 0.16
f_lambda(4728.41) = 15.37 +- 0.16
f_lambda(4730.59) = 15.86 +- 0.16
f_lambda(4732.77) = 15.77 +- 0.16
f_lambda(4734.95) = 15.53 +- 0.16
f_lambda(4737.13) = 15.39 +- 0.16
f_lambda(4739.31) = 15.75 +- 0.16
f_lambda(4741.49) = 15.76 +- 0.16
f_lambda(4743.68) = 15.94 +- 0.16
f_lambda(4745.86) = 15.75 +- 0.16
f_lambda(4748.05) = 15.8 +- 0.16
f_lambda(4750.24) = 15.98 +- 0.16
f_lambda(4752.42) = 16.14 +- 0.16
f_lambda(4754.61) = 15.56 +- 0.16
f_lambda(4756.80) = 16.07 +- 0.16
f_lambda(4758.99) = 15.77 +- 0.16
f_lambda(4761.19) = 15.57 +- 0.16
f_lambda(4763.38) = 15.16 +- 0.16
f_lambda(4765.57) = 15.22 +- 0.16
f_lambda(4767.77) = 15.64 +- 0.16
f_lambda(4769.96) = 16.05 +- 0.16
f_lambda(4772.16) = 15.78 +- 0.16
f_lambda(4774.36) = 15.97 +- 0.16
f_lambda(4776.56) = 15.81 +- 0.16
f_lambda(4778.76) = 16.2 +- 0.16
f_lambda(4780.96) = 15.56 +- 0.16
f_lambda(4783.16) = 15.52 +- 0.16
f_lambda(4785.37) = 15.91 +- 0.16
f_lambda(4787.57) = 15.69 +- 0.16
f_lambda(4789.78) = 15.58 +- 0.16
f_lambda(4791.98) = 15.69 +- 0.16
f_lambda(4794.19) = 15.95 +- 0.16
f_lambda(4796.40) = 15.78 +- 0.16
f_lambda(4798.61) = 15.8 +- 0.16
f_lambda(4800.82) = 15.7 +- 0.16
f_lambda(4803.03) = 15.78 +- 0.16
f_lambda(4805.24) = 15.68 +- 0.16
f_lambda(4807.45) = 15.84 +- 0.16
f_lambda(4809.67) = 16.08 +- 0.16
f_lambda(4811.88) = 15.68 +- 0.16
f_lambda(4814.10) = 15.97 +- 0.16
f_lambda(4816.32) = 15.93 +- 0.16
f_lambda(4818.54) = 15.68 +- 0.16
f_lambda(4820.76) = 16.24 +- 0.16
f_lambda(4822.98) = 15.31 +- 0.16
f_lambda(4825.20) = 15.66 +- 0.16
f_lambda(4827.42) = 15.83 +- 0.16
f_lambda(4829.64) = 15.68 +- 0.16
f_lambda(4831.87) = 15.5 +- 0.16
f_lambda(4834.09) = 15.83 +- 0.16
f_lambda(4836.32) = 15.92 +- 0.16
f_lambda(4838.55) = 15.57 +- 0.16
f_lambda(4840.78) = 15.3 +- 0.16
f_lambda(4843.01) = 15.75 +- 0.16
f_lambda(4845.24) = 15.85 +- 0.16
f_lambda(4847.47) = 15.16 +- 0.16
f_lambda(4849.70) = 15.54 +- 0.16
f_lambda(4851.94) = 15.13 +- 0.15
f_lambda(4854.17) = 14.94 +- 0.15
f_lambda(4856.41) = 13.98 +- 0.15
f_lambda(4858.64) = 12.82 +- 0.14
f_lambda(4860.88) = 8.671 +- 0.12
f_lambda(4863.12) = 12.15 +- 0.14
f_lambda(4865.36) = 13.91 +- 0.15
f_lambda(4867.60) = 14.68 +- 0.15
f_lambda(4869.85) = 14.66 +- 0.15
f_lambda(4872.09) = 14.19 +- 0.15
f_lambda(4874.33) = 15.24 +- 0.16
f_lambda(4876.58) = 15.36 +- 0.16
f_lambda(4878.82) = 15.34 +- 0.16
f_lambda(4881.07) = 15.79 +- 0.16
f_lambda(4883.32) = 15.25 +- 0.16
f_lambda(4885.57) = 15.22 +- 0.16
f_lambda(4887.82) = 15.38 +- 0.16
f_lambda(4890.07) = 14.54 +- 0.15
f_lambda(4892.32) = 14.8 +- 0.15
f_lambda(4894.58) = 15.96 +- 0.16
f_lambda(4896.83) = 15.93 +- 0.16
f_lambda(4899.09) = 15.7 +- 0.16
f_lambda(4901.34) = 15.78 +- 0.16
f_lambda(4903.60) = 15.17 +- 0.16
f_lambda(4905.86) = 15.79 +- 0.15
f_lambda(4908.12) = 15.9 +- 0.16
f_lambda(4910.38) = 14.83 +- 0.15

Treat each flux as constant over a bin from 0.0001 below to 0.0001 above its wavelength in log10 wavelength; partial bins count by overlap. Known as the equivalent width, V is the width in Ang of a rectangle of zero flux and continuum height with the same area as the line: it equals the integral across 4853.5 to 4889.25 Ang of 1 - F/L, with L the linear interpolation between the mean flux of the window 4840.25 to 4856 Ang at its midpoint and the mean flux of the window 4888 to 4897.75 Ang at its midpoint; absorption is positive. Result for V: 2.6 Ang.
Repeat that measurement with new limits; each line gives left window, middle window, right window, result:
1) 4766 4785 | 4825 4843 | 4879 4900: -0.1 Ang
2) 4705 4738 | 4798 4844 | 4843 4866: -4.5 Ang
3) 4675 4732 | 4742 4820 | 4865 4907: -1.3 Ang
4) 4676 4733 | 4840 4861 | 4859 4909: 0.5 Ang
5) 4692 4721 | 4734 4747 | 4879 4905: 0.0 Ang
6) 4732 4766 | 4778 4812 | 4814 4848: -0.2 Ang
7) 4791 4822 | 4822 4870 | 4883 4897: 2.6 Ang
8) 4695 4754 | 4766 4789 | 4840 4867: -1.1 Ang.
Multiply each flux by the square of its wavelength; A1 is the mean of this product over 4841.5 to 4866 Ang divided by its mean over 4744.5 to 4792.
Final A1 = 0.92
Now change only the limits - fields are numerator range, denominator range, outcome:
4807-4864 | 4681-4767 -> 1.01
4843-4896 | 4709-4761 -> 0.98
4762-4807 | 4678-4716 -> 1.04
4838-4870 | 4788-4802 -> 0.93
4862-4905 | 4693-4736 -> 1.03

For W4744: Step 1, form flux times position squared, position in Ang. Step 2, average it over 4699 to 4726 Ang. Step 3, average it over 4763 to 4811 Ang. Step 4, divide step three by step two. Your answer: 1.04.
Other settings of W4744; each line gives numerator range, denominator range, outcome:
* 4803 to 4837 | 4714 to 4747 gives 1.04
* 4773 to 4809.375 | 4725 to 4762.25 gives 1.02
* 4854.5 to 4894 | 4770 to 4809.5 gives 0.94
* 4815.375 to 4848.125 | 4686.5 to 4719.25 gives 1.06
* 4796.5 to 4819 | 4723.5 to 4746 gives 1.04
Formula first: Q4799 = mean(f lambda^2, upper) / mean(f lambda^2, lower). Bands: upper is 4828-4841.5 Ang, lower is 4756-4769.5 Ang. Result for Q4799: 1.0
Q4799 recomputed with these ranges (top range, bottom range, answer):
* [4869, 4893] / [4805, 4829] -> 0.98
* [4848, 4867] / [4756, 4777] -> 0.89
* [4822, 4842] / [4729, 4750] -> 1.03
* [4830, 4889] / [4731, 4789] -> 0.98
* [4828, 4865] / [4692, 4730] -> 0.98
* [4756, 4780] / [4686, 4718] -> 1.04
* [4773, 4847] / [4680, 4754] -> 1.04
